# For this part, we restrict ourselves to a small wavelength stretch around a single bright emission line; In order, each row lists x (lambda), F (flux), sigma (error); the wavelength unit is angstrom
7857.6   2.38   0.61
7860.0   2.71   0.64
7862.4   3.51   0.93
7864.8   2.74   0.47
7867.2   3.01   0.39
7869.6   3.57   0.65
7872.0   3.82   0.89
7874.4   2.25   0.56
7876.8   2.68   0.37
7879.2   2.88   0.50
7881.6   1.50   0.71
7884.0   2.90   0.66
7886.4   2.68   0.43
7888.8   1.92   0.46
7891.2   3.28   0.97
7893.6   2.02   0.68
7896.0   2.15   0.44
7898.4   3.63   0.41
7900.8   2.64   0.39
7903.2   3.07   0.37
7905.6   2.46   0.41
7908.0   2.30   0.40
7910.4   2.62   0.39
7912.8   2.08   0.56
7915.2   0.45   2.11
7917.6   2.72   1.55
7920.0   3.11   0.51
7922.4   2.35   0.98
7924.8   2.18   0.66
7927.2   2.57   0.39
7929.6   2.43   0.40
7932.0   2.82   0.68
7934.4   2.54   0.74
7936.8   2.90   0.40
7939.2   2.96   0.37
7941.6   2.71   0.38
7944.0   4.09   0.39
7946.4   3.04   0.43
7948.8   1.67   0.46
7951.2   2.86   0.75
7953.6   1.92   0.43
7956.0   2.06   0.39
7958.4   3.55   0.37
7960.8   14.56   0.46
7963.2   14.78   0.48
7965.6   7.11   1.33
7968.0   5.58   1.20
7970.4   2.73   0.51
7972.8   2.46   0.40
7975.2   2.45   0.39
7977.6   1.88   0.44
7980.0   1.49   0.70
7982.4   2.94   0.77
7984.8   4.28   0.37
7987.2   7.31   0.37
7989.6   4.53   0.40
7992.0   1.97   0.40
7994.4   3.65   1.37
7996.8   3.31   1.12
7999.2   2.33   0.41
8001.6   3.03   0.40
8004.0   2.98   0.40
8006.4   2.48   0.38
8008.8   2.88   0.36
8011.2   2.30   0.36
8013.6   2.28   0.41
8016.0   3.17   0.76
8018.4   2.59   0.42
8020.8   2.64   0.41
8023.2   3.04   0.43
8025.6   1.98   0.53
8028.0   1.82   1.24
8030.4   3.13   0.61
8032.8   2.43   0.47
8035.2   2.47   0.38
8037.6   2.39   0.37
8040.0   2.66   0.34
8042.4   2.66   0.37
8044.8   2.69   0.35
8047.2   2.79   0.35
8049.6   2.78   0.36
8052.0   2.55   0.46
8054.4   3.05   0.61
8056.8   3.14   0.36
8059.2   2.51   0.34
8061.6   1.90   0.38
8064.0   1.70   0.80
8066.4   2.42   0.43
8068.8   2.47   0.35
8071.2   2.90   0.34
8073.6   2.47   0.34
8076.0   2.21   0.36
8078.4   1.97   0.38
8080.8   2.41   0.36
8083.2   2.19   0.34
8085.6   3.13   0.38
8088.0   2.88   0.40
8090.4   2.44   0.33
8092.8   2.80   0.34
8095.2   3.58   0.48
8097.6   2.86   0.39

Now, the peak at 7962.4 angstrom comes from Halpha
